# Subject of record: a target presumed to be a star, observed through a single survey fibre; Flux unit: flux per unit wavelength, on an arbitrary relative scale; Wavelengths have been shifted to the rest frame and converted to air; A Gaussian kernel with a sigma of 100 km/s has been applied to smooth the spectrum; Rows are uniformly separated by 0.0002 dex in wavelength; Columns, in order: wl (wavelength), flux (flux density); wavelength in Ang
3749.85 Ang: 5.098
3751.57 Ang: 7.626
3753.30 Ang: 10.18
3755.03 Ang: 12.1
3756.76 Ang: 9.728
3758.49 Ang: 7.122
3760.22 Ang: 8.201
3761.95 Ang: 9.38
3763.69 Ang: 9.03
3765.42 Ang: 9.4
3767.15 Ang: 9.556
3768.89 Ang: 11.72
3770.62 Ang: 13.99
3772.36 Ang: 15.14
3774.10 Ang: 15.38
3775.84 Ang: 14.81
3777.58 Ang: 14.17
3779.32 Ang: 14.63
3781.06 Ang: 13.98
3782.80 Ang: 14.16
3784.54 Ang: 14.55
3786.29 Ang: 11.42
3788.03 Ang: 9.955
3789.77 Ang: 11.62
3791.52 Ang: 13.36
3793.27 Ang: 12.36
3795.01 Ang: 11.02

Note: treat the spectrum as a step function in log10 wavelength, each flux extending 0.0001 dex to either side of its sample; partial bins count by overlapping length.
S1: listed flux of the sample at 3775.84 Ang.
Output 14.81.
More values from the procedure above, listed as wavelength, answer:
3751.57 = 7.626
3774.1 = 15.38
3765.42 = 9.4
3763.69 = 9.03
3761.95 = 9.38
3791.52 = 13.36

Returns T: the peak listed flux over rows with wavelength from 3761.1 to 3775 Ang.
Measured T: 15.38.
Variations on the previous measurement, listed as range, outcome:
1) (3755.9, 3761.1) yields 9.728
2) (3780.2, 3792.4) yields 14.55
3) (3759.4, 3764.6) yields 9.38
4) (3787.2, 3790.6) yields 11.62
